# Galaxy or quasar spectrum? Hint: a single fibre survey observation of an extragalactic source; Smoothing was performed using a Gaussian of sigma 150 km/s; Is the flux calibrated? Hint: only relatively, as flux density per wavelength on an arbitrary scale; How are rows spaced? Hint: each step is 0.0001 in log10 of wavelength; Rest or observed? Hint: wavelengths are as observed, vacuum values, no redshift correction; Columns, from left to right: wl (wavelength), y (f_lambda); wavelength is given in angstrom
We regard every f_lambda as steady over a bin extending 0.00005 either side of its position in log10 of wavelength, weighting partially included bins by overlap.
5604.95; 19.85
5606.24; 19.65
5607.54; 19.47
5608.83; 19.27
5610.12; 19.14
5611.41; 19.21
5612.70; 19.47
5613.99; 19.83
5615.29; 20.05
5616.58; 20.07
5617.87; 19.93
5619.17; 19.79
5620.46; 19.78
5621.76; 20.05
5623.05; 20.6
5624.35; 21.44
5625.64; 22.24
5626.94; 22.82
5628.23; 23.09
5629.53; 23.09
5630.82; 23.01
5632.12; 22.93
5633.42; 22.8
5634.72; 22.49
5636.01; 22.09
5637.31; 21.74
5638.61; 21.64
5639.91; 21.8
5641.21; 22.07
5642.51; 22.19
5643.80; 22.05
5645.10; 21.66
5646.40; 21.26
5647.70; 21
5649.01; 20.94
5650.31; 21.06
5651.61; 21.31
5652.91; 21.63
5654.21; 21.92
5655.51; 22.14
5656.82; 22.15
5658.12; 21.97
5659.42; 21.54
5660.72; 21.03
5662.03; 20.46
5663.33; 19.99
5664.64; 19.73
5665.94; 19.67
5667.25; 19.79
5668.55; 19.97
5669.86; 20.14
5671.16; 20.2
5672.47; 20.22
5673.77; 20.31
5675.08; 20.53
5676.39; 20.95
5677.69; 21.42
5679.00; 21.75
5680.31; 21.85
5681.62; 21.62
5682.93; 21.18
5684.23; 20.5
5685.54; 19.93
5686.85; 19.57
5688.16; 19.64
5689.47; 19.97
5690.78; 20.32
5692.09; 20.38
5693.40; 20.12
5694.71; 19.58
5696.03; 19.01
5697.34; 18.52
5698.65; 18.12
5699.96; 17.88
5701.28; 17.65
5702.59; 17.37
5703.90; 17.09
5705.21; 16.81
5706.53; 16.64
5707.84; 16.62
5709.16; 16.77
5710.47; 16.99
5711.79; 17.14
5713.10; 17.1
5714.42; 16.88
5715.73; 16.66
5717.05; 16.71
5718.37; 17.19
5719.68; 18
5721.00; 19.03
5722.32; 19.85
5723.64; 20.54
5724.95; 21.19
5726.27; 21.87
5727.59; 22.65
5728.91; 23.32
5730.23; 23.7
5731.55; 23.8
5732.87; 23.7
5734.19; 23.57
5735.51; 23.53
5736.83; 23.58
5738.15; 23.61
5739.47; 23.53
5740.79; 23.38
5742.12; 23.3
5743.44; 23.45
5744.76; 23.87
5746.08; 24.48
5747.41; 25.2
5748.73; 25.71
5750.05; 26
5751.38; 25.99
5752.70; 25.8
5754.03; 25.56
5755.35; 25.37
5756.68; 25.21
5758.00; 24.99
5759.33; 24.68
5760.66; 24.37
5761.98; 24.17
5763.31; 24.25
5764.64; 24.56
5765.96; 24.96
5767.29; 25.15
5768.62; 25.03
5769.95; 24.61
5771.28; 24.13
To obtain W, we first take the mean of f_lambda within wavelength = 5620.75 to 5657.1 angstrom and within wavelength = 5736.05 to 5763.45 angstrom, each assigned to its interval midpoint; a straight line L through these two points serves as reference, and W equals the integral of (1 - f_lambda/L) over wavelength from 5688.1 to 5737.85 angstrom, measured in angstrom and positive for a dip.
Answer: 8.86 angstrom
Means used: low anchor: 21.9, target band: 19.5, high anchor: 24.6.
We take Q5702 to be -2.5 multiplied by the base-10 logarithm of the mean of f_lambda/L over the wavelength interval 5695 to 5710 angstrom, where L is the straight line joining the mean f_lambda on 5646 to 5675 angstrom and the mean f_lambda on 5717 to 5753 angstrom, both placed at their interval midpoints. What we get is 0.24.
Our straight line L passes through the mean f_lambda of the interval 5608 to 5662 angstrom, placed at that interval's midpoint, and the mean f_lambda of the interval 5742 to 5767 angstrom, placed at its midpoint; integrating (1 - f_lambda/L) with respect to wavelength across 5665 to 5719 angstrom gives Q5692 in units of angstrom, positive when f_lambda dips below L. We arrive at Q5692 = 9.2 angstrom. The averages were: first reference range 21.3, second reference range 24.9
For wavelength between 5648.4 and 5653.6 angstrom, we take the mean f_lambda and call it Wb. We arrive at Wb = 21.3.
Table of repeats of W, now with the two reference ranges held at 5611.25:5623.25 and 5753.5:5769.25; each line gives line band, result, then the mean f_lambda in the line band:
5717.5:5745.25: 1.9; 22.2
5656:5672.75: 0.7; 20.5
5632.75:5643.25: -0.8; 22.1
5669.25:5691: 1.4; 20.6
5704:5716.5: 3.4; 16.9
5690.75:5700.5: 1.5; 19.2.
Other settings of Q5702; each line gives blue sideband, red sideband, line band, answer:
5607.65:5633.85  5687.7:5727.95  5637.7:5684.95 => -0.07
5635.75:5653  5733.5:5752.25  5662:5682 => 0.09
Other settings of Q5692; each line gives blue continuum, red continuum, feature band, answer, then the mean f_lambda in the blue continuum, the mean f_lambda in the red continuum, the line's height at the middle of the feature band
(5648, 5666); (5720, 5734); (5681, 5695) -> 0.8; 21.1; 21.9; 21.5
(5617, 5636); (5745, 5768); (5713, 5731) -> 3.3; 21.7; 25.1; 24.2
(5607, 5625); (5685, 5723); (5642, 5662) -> -2.5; 19.9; 18.2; 19.2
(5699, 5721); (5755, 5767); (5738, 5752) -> -1.3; 17.2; 24.7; 22.4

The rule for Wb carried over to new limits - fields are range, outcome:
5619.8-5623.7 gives 20.1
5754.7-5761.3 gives 24.9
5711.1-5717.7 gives 16.9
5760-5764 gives 24.3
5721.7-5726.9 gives 20.9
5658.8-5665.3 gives 20.5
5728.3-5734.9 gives 23.6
